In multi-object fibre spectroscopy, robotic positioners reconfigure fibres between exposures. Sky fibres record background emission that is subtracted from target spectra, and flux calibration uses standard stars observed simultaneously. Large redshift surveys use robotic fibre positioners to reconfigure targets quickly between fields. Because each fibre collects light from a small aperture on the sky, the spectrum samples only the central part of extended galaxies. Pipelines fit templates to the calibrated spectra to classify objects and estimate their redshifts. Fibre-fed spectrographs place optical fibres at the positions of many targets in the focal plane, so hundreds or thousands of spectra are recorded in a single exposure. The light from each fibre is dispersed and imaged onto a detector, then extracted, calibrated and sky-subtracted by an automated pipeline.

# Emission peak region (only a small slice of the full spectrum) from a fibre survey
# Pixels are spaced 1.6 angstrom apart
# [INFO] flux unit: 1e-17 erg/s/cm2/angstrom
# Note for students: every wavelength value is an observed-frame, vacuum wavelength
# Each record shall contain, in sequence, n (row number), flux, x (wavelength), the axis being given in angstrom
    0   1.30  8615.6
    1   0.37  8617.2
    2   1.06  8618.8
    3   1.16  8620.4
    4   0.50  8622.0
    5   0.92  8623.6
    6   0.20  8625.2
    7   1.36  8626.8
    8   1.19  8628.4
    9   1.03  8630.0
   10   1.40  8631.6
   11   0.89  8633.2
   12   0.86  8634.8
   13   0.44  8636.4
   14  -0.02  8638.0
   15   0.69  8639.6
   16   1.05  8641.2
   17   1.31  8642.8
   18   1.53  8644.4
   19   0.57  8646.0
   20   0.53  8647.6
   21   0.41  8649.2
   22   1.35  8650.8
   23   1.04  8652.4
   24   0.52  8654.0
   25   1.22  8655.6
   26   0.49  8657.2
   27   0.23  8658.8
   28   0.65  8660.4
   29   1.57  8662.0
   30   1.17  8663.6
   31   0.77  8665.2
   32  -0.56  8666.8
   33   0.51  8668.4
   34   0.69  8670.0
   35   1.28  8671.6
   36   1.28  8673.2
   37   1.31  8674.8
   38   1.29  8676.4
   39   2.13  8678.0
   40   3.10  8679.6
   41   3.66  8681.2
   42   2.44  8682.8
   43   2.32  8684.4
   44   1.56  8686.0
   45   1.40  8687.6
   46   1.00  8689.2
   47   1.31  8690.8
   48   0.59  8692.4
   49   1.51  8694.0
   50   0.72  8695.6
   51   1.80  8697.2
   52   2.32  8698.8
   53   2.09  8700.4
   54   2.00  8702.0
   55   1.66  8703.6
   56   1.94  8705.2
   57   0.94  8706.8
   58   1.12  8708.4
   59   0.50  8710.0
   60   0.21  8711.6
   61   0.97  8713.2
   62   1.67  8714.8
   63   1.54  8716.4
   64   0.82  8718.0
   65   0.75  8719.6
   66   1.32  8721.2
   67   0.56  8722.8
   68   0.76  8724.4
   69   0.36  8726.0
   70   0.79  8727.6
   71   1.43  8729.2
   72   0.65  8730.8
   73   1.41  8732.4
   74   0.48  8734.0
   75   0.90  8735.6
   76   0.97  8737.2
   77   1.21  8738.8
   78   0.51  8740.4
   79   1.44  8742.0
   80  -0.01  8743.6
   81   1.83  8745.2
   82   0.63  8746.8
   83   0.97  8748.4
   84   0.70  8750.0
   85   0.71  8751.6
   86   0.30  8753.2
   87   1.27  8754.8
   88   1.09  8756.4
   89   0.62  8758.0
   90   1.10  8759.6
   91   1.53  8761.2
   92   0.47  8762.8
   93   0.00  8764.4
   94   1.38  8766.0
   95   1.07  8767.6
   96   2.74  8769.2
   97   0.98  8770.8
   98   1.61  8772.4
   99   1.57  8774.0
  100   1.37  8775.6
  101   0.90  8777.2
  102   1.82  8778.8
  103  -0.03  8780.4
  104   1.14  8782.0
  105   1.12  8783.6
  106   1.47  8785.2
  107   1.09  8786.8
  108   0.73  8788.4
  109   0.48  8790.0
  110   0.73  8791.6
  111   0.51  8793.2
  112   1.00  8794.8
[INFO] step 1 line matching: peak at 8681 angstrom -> [S II] 6716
